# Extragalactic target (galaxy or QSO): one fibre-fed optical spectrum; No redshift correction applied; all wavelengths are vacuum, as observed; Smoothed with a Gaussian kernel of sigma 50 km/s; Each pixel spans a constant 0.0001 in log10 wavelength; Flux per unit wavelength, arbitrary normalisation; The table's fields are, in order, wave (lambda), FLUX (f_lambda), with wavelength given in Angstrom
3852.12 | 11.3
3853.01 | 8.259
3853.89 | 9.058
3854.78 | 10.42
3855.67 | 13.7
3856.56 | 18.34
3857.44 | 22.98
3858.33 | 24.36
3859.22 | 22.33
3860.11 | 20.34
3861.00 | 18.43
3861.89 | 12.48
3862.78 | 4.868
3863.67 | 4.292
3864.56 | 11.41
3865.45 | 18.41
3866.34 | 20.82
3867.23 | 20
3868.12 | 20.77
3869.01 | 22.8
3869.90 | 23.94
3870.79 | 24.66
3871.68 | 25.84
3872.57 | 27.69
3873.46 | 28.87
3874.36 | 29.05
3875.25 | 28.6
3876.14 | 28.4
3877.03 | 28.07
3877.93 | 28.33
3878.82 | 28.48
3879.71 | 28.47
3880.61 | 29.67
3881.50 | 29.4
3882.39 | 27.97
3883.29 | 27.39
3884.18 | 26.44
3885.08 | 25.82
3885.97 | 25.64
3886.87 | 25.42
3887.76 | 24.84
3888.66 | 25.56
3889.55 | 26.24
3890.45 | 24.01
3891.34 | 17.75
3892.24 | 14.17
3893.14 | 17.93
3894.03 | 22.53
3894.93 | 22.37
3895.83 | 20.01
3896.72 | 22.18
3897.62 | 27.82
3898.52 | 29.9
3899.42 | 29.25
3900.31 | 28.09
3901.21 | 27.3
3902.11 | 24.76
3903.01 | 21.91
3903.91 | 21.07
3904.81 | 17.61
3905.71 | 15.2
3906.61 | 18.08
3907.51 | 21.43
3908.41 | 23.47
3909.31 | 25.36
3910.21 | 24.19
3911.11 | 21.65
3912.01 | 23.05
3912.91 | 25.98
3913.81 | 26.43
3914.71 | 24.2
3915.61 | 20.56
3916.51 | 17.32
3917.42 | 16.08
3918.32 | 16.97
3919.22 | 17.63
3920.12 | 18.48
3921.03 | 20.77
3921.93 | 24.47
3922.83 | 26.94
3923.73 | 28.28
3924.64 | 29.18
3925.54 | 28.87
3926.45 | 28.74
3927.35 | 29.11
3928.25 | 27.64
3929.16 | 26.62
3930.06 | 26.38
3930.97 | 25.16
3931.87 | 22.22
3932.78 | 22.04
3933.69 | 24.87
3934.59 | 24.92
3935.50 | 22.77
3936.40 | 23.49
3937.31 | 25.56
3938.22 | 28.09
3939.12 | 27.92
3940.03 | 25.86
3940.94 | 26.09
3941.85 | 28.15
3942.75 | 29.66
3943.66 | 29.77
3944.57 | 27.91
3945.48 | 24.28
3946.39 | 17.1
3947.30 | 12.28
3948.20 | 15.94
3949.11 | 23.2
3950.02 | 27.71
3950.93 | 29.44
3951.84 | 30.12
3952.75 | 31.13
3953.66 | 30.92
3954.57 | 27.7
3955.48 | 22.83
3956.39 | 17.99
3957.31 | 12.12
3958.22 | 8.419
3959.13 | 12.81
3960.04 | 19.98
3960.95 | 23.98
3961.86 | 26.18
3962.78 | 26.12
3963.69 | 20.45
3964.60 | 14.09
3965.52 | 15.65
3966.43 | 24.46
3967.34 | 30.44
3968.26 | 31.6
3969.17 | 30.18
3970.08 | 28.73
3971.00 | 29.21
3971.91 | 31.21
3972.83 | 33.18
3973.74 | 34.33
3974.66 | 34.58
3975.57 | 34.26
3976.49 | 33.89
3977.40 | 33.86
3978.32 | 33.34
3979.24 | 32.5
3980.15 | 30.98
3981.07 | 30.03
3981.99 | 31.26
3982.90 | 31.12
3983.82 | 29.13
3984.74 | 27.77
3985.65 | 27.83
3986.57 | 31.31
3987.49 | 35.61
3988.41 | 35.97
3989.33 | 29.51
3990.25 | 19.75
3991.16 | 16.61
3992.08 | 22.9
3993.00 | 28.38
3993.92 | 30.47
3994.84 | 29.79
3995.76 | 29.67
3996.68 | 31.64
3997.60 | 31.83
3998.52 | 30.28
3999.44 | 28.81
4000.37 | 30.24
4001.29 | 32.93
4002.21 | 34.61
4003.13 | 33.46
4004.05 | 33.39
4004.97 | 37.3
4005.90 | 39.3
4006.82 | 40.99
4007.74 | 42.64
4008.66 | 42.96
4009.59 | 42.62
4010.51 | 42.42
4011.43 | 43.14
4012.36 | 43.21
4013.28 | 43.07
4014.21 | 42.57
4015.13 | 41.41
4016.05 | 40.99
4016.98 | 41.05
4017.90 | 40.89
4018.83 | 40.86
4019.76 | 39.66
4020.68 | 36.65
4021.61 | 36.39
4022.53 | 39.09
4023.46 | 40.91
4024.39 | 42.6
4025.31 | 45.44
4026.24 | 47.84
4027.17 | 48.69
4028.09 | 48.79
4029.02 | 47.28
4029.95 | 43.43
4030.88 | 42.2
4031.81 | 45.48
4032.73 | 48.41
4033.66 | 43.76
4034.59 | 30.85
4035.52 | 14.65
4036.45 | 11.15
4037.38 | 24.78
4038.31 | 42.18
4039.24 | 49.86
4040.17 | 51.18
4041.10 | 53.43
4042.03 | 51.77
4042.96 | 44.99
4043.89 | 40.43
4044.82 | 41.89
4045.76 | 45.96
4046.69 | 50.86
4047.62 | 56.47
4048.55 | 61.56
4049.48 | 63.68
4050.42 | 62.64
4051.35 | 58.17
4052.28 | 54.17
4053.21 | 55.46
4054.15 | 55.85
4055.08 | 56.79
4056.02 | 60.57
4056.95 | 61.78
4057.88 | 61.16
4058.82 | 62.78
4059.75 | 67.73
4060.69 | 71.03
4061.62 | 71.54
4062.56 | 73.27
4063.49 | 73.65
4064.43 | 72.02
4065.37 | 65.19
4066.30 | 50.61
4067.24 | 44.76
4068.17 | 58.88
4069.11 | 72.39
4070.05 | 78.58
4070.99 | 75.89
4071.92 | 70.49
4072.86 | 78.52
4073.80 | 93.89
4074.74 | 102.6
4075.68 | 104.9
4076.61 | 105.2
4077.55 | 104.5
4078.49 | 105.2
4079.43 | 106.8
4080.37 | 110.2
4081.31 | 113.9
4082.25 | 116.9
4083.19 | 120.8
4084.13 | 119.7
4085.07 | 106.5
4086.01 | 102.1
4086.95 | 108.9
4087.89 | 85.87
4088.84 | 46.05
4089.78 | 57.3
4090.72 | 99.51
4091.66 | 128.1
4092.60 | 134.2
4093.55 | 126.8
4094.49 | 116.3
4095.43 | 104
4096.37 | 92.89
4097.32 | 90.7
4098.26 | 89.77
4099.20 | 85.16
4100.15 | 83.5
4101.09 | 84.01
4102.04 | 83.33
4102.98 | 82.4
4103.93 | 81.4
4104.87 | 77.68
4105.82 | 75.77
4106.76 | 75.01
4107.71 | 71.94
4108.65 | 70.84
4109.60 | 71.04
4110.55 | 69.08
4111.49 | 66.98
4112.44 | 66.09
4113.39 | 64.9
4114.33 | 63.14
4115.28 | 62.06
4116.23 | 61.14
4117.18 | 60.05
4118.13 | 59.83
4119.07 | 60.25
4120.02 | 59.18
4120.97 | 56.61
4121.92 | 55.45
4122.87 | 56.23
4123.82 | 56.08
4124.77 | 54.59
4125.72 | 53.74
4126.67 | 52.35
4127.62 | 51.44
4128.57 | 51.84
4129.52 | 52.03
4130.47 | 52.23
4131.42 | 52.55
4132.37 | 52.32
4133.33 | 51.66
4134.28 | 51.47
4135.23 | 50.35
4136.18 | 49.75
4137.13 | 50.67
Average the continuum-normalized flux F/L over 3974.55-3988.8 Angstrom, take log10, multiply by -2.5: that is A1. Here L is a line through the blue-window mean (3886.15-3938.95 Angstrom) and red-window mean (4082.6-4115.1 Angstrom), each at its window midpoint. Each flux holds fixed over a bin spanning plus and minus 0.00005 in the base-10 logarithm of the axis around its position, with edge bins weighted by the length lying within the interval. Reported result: 0.43 mag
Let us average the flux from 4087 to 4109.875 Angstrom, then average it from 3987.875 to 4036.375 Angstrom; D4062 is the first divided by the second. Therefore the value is 2.39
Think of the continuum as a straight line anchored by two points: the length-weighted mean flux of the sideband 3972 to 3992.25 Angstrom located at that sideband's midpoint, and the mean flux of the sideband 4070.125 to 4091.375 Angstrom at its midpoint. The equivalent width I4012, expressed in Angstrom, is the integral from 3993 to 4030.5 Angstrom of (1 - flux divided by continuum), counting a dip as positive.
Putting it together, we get 8.6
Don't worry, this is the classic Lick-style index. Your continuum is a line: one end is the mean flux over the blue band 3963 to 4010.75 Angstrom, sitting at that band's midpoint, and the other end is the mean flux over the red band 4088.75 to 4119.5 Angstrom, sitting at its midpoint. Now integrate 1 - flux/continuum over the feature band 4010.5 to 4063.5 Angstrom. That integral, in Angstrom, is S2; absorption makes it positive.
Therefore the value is 4.6 Angstrom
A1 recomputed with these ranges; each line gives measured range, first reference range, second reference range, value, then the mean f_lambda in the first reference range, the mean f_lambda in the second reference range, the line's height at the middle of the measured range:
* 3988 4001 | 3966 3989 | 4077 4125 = 0.34 mag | 31.5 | 84.4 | 38.8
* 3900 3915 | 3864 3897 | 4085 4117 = 0.35 mag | 24.3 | 84.3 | 31.6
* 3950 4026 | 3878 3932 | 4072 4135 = 0.45 mag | 24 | 80.1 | 47.5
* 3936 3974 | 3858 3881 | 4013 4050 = 0.33 mag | 22.3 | 43.1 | 33.3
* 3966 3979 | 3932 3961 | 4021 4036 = -0.09 mag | 23.6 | 41.5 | 29.3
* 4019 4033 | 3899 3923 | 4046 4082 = 0.37 mag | 22.1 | 73.7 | 60.9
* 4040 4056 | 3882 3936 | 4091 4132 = 0.09 mag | 23.6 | 73.6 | 57.9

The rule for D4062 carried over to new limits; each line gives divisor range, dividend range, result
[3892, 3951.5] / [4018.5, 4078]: 2.37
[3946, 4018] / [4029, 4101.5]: 2.43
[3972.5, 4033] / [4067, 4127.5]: 2.28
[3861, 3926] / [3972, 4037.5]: 1.54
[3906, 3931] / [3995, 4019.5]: 1.60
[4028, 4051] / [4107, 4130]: 1.35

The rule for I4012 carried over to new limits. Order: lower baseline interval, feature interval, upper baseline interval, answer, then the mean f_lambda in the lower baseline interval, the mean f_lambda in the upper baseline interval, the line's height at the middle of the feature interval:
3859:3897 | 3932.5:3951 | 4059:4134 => 6.8 Angstrom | 22.9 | 78.3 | 39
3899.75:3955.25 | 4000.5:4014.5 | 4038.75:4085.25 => 3.6 Angstrom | 24.2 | 72.6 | 53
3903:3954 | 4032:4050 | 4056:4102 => 7.2 Angstrom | 24.1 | 88.4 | 72.1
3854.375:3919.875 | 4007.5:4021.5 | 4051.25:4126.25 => 4.0 Angstrom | 22.4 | 79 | 58.2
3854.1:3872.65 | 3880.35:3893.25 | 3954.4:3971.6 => -3.7 Angstrom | 18.2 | 22.2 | 19.2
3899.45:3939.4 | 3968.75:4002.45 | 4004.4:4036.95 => 4.0 Angstrom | 23.7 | 40.5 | 34.7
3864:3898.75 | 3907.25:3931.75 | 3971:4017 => 3.3 Angstrom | 24.5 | 33.7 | 27.6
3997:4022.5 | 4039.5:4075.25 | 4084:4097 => 6.3 Angstrom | 38.3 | 101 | 75.5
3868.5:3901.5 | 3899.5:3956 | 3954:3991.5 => 4.4 Angstrom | 25.7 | 26.9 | 26.3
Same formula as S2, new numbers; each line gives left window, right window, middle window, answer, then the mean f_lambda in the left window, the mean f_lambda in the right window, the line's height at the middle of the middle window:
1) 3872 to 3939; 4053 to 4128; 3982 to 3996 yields 5.87 Angstrom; 24.5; 78.9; 49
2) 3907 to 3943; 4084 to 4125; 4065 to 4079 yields -2.18 Angstrom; 24.4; 79.8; 69.8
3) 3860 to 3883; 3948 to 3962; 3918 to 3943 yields -2.88 Angstrom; 22.8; 22.6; 22.6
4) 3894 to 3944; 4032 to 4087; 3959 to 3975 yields 5.42 Angstrom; 24.2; 68.6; 39.3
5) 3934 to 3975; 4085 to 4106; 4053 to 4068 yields 2.62 Angstrom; 24.8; 93.1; 76.2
